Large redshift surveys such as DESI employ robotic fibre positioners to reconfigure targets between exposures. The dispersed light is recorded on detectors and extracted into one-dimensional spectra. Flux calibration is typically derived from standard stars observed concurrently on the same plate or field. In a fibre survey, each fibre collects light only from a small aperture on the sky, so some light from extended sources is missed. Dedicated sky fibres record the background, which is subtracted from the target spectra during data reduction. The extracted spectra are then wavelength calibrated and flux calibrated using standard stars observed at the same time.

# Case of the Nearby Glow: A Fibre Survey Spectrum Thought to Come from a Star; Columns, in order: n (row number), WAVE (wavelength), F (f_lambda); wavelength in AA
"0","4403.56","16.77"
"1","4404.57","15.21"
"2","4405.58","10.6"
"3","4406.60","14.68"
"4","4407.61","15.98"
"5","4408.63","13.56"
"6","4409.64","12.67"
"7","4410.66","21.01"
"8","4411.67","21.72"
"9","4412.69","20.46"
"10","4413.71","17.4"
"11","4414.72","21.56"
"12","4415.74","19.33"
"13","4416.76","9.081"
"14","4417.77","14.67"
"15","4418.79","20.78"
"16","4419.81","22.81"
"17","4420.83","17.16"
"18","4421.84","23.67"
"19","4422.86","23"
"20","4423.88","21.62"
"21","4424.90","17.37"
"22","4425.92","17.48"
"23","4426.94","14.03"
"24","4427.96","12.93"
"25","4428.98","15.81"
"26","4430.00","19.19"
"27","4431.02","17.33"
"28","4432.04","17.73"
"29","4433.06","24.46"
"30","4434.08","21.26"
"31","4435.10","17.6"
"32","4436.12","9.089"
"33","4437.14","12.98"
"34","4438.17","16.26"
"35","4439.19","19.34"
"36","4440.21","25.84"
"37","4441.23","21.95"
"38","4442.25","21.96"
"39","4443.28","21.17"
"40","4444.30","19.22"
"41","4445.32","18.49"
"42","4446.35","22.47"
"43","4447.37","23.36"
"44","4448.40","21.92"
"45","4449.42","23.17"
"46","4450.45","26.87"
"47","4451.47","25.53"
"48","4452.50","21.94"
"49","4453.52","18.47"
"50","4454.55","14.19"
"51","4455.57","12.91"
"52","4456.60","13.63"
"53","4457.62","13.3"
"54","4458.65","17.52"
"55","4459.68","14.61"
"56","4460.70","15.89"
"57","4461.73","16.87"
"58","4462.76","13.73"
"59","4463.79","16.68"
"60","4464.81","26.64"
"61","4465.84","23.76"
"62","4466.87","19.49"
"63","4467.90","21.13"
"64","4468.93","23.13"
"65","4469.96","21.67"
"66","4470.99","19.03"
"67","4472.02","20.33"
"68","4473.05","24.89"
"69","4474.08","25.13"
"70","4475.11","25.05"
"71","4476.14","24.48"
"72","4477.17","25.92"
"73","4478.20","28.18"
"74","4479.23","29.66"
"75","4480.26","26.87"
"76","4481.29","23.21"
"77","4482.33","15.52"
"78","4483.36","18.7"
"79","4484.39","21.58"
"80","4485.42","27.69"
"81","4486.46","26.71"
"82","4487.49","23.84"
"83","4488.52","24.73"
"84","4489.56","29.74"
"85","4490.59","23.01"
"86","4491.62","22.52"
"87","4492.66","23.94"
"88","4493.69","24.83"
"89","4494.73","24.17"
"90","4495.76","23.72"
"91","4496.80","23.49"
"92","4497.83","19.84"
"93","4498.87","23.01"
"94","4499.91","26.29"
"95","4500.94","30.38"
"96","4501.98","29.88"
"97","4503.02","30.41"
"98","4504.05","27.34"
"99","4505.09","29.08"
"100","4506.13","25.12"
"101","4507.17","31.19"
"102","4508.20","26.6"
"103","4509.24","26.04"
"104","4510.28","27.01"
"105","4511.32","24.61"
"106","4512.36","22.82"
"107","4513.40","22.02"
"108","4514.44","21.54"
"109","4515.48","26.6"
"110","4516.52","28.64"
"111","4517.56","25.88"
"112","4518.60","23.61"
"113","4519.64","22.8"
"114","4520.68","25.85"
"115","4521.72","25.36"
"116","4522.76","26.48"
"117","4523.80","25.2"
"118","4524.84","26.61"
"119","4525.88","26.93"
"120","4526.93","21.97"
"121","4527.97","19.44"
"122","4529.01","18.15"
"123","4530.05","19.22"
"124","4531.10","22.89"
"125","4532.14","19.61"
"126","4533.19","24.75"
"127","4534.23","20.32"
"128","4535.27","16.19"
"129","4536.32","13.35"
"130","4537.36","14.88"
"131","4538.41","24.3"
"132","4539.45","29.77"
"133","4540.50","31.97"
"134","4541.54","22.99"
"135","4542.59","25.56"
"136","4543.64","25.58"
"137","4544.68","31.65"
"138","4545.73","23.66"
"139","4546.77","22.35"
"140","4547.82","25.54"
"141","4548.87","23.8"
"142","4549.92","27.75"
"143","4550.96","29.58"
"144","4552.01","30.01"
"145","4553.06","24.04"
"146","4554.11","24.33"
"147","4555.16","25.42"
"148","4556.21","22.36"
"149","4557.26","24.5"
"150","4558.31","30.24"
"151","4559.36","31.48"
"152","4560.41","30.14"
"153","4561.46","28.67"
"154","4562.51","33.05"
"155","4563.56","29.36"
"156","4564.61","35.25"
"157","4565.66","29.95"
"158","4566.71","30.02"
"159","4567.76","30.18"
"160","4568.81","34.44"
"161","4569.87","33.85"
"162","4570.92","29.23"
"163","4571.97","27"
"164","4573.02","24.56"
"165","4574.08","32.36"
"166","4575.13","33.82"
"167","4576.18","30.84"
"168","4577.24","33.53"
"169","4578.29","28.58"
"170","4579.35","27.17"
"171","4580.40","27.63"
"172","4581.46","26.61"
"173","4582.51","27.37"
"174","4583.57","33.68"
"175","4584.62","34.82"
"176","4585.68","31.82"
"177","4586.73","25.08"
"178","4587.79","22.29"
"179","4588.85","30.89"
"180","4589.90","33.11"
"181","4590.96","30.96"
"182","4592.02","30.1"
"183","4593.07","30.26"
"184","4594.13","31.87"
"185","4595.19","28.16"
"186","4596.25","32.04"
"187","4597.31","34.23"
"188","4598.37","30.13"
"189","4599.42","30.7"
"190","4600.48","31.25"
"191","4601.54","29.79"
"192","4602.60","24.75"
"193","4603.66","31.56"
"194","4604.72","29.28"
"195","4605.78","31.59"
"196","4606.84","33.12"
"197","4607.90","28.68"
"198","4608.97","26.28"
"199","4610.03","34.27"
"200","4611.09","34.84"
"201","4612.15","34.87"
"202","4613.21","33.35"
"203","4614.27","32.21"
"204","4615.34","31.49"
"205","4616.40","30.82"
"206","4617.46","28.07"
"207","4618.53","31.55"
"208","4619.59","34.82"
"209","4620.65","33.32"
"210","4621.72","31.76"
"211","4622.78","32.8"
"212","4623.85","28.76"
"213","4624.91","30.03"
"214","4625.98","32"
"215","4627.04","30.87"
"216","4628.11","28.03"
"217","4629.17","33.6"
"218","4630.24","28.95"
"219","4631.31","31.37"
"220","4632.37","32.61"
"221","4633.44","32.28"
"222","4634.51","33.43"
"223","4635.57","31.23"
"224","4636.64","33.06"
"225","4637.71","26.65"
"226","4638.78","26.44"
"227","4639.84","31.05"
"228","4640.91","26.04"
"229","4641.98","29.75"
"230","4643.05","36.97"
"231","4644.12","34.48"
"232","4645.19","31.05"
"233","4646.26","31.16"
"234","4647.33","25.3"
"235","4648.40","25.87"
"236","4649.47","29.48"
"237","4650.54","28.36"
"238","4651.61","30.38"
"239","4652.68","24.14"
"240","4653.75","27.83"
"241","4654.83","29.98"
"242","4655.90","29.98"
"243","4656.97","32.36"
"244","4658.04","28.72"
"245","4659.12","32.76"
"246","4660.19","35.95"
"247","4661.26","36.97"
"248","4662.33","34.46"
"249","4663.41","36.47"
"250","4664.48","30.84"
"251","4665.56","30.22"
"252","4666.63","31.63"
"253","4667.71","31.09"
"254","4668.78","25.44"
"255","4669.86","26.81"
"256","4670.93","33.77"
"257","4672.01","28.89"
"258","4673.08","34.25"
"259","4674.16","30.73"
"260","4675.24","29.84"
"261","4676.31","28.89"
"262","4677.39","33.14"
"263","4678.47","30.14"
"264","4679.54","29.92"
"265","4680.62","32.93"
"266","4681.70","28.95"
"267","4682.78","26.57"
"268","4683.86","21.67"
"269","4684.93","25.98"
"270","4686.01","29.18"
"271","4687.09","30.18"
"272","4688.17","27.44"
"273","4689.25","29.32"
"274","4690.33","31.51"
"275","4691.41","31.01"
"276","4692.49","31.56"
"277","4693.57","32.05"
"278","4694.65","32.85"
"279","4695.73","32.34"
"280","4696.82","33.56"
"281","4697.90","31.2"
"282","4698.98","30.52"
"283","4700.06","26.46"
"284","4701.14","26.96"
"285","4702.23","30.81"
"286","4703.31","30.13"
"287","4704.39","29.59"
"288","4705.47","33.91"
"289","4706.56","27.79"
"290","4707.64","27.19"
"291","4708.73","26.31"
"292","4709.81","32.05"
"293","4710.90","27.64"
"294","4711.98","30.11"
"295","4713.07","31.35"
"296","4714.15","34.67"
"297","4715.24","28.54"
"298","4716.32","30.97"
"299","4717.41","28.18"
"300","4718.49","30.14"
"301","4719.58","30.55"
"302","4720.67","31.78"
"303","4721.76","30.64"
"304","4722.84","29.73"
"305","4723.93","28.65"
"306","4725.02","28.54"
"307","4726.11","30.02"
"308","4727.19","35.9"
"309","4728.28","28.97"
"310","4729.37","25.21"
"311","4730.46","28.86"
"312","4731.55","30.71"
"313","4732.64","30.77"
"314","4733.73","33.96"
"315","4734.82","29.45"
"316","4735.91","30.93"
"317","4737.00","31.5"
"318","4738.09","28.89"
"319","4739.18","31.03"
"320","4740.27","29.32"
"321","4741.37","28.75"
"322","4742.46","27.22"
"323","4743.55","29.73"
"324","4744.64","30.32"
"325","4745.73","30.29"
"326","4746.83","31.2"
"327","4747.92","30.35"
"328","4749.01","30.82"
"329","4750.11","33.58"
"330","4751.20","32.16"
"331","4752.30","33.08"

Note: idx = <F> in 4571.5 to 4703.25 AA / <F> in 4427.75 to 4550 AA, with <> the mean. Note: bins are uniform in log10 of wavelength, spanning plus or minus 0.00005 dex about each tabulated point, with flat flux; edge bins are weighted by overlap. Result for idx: 1.35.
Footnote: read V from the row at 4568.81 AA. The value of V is 34.44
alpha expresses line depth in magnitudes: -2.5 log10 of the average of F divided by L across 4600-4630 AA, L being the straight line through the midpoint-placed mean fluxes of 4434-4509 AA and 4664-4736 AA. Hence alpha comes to -0.15 mag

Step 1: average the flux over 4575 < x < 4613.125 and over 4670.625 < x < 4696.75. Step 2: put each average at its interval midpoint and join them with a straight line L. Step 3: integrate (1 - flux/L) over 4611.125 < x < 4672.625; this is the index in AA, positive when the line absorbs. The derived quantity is -1.4 AA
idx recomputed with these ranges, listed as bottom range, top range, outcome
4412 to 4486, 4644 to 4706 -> 1.51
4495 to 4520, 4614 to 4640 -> 1.21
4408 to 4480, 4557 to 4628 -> 1.56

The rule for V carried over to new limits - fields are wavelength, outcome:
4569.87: 33.85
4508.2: 26.6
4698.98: 30.52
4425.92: 17.48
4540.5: 31.97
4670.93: 33.77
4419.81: 22.81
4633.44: 32.28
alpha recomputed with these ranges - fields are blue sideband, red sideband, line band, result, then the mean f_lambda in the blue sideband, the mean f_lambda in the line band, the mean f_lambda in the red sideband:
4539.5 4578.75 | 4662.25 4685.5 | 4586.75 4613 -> -0.052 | 28.6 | 30.6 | 30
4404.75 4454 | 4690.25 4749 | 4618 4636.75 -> -0.189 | 18.9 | 31.7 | 30.2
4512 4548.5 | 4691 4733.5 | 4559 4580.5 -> -0.219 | 23.6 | 30.6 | 30.2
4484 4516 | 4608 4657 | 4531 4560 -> 0.111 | 25.5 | 24.7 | 30.7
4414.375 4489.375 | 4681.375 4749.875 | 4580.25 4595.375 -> -0.178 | 20.3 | 29.7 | 29.9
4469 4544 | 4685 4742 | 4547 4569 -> -0.108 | 24.2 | 28.4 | 30.1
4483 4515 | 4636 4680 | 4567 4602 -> -0.081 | 25.3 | 30.3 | 30.5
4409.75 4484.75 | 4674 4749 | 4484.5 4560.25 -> -0.100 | 19.9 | 24.9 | 30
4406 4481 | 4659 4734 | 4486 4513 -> -0.172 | 19.6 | 25.8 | 30.4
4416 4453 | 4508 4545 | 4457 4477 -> 0.040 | 19.4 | 20.2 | 23.7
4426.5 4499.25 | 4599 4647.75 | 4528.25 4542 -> 0.191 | 20.9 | 21.4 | 31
